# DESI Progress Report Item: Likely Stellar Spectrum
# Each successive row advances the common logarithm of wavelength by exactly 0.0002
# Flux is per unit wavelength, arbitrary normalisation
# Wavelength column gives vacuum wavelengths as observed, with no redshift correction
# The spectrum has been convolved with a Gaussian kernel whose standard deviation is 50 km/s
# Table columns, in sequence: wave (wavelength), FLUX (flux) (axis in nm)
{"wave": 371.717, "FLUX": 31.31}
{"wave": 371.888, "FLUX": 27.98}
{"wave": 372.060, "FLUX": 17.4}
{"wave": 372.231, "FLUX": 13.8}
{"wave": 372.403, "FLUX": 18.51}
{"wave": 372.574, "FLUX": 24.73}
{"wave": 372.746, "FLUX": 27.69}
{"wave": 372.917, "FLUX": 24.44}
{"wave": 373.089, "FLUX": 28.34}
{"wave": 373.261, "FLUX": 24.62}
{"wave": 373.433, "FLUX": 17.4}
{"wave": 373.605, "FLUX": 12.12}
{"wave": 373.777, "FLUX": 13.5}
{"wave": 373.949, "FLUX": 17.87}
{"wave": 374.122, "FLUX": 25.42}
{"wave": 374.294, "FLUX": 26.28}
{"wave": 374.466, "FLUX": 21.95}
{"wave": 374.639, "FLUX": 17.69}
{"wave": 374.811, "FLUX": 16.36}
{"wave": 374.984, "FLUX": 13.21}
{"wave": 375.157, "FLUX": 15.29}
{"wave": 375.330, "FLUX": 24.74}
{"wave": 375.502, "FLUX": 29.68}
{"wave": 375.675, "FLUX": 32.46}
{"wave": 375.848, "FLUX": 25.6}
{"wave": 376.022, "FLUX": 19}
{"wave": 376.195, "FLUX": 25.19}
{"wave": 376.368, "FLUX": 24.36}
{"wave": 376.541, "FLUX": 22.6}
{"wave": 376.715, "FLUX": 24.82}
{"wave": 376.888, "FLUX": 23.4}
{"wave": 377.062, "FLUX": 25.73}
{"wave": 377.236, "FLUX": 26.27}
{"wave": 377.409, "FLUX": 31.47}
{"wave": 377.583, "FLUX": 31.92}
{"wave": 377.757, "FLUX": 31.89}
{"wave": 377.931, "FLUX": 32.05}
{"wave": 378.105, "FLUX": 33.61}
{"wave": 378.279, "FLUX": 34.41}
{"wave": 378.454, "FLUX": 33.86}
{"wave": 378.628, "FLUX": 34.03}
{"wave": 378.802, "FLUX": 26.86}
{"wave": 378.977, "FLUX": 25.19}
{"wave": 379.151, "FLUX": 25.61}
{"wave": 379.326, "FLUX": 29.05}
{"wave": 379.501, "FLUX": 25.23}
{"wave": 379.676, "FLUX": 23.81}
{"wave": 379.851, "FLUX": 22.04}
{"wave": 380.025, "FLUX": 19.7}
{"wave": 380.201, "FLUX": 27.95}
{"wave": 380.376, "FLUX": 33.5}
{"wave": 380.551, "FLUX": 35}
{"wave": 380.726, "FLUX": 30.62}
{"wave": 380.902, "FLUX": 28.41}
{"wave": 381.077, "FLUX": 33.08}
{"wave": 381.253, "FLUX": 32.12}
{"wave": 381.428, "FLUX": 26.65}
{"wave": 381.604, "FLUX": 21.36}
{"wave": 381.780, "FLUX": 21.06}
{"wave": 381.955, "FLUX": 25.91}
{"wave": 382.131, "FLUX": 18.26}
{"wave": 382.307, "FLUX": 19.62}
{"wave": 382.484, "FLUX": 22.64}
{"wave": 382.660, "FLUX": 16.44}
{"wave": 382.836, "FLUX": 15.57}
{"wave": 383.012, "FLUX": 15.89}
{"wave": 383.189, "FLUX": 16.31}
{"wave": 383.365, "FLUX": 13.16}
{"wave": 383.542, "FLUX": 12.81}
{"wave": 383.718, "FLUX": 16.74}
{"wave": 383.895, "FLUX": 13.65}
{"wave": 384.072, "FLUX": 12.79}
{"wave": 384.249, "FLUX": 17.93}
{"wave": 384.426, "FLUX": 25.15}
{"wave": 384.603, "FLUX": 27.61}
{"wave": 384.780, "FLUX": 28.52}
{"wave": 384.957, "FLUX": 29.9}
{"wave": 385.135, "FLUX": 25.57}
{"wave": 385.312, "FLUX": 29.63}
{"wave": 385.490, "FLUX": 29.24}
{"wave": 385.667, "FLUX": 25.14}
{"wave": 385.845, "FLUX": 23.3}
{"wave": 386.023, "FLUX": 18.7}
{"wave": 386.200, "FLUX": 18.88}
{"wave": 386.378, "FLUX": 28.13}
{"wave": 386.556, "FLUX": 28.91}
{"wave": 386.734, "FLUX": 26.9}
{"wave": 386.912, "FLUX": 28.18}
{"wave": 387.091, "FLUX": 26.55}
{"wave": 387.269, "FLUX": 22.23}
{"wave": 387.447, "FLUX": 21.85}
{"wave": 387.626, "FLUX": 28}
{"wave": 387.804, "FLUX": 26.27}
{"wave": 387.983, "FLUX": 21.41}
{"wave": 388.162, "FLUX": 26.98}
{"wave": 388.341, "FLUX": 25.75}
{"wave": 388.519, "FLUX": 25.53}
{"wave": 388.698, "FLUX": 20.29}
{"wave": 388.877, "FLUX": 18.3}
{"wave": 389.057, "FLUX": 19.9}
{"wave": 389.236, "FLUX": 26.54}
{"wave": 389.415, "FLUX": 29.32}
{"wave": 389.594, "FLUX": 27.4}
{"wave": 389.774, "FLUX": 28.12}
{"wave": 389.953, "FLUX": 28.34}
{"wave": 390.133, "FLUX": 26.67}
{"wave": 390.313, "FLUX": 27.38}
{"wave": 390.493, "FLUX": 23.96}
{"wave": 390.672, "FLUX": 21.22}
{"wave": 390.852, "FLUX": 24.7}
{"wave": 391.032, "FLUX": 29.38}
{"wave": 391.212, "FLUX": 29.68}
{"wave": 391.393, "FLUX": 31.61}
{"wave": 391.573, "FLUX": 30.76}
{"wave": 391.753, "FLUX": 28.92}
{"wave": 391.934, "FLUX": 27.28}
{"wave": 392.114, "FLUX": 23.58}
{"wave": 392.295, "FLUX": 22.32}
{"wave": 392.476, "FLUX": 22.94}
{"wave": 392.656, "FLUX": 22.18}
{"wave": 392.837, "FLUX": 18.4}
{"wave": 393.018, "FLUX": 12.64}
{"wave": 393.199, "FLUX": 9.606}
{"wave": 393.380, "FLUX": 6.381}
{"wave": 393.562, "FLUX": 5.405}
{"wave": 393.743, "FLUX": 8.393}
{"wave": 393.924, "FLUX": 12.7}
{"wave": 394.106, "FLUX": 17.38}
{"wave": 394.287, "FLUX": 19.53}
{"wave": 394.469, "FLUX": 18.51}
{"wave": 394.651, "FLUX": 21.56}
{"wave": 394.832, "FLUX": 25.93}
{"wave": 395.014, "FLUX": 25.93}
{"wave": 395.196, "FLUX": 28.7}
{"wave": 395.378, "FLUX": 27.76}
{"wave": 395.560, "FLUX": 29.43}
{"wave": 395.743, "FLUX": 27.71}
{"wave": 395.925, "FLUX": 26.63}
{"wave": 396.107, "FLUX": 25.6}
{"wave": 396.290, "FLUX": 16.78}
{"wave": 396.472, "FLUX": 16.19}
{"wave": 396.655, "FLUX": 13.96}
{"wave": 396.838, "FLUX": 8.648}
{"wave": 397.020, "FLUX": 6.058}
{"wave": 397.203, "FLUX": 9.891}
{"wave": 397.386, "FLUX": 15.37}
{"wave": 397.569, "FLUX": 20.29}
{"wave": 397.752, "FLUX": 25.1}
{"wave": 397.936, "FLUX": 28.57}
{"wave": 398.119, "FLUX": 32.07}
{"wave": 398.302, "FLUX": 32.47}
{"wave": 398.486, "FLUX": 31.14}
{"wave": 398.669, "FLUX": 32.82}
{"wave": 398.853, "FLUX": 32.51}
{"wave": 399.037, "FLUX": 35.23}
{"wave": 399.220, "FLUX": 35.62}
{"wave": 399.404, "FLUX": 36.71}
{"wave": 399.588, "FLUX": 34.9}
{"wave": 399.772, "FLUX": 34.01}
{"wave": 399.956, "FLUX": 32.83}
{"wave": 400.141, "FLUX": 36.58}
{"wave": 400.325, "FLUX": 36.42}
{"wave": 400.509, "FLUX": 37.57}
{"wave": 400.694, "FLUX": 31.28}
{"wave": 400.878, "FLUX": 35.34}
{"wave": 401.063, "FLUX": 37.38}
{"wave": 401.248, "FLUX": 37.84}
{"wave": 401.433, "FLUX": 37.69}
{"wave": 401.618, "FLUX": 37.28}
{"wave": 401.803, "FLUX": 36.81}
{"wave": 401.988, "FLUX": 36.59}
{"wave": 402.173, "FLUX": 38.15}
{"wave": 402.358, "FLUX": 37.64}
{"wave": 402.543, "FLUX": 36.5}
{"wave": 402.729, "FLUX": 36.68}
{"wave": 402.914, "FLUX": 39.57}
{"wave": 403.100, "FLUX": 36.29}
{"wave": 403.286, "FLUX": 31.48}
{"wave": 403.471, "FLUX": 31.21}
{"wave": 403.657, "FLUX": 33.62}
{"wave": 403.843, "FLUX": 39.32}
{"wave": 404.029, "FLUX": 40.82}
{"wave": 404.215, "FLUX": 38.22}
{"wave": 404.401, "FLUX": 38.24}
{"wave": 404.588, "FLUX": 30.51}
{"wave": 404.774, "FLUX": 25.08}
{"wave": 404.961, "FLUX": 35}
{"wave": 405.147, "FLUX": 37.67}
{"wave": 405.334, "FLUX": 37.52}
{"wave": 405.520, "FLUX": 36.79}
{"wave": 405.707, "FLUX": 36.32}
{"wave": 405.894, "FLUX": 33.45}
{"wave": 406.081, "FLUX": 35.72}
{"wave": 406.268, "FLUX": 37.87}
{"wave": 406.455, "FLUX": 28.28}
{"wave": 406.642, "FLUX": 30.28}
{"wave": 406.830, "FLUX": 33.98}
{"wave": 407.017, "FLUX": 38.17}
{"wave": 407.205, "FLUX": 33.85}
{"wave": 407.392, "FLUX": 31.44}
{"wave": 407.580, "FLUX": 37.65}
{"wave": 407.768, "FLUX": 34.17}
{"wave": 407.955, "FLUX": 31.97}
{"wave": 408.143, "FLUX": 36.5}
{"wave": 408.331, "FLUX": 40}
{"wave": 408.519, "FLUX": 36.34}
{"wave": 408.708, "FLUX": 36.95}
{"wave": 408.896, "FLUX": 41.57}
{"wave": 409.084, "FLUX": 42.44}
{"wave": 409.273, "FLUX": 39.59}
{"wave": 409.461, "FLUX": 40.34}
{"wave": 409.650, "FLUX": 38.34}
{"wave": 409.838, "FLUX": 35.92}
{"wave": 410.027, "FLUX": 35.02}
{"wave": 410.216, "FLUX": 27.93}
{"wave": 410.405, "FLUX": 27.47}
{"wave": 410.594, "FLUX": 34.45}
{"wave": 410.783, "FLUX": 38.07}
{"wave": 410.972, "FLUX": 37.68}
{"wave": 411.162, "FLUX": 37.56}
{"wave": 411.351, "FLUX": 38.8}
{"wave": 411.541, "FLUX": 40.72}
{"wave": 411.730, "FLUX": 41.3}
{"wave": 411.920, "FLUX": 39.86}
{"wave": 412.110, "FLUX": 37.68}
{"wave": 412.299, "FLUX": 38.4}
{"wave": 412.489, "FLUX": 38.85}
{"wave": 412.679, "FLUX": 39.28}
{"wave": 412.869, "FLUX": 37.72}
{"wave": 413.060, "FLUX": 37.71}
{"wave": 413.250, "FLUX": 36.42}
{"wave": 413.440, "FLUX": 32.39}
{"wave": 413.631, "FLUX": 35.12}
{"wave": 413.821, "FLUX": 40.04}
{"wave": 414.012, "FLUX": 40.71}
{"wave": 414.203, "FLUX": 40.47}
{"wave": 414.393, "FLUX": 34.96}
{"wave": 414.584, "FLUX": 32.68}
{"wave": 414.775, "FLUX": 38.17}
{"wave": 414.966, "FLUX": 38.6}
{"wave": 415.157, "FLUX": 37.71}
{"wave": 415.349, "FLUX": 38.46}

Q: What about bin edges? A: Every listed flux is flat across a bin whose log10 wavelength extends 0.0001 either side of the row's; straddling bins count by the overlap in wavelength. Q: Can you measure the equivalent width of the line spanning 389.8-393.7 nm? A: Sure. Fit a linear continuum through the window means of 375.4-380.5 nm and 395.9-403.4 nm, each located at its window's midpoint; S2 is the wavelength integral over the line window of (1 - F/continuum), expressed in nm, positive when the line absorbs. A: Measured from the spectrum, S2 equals 0.92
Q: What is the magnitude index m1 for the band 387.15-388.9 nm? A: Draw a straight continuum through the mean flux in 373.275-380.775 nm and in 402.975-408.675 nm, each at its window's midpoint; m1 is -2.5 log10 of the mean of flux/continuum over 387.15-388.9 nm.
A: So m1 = 0.209 mag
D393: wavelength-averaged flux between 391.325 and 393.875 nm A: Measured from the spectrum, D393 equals 19.1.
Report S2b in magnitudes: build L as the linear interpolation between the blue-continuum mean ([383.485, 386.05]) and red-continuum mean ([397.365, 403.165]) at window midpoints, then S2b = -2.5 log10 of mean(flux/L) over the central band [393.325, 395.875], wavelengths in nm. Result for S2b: 0.447 mag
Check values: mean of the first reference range 22.7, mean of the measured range 20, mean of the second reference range 34.1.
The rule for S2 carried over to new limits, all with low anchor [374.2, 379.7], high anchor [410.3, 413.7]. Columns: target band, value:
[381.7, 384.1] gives 0.914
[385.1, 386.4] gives 0.191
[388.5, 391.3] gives 0.443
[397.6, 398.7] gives 0.105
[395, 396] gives 0.129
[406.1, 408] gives 0.092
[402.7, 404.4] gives -0.096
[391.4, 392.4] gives 0.126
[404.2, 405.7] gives 0.007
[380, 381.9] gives -0.071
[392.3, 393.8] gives 0.832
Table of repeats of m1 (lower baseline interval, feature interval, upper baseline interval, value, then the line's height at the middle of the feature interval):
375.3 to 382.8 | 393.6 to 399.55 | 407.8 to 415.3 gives 0.37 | 32.5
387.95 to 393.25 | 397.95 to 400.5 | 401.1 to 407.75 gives -0.09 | 31.4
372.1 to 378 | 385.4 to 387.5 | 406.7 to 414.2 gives 0.11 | 27.6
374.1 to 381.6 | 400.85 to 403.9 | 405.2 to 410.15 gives -0.06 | 34.5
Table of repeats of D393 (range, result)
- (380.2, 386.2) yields 23.1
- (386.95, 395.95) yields 23.2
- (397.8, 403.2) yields 35.2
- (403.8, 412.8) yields 36.3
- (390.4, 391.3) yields 25.8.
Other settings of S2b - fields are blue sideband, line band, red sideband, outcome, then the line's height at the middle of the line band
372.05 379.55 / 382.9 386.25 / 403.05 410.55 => 0.29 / 27.6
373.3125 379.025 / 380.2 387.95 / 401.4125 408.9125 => 0.17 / 27.7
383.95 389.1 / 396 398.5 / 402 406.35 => 0.50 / 31.3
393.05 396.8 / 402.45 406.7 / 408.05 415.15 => -0.19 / 29.7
